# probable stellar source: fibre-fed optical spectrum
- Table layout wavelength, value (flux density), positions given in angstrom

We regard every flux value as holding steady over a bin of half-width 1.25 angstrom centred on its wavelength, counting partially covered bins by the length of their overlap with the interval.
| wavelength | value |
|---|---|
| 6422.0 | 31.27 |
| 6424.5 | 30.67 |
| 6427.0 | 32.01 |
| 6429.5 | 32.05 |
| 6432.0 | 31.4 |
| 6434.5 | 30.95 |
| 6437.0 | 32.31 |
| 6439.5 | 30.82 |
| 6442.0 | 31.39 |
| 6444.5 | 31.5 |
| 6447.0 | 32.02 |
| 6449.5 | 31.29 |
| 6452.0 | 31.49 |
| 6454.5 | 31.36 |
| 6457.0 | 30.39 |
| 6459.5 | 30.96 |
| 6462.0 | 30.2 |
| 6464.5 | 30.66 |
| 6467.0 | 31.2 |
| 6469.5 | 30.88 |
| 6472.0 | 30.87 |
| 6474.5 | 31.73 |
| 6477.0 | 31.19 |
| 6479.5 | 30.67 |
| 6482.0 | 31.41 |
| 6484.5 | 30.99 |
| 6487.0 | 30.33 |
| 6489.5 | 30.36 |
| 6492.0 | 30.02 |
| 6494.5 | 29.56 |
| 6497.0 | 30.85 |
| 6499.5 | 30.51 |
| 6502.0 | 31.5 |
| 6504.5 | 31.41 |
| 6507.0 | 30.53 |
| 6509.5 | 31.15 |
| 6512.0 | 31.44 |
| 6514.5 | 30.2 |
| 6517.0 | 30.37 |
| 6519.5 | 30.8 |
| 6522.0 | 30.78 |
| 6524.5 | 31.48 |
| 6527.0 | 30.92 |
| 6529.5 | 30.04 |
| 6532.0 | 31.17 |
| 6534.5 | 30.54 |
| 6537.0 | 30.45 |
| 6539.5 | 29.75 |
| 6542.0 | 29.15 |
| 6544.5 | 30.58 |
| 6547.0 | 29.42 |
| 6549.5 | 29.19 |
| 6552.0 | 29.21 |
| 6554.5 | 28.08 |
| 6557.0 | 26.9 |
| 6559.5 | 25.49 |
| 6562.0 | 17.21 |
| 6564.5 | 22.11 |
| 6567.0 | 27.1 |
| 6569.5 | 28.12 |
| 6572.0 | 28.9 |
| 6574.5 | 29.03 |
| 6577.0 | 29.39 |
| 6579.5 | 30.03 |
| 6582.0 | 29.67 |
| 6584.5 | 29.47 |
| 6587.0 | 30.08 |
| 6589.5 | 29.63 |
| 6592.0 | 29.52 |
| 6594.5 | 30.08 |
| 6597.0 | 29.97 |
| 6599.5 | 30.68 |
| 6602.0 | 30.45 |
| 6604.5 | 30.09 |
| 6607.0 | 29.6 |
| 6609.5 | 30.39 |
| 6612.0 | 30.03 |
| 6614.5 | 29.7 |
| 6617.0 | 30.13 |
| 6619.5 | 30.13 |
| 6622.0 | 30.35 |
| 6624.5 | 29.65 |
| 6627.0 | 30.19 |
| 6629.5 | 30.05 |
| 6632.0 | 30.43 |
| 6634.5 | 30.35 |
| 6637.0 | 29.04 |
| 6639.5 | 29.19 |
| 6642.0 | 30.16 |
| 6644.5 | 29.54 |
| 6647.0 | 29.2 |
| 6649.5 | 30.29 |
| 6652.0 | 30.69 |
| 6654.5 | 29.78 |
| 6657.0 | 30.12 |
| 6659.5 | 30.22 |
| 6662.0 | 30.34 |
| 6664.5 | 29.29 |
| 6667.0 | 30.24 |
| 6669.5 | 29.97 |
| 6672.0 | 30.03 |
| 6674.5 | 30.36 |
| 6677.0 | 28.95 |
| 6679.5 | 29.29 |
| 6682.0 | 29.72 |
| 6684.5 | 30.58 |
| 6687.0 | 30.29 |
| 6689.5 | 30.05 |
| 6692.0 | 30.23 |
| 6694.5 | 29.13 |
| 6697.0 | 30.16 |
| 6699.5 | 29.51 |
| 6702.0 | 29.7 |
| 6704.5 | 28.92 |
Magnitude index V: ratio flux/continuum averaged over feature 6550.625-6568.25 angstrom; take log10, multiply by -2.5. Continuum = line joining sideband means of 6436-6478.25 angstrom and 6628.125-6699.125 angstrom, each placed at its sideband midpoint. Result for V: 0.21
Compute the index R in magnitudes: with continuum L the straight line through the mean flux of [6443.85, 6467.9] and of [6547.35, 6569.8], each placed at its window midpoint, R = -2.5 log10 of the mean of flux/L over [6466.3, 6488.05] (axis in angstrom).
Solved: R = -0.04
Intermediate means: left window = 31.1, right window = 26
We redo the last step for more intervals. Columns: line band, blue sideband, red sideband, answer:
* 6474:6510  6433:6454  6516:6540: 0.01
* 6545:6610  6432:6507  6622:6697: 0.07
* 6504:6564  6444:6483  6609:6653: 0.05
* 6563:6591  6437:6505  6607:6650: 0.07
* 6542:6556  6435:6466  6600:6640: 0.05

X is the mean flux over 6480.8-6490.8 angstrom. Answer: 30.8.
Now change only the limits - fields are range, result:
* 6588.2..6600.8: 30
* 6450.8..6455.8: 31.4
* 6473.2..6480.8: 31.2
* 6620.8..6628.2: 30.1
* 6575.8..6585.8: 29.6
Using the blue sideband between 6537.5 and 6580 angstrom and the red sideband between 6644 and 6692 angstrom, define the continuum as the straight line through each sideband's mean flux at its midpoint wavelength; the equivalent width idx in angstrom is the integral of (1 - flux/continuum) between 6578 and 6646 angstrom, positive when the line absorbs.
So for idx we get -2.80 angstrom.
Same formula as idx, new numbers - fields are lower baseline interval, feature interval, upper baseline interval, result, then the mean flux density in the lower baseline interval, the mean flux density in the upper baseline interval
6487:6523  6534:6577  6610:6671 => 3.80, 30.7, 30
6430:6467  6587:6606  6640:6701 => 0.18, 31.2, 29.9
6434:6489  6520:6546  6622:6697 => 0.17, 31.1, 29.9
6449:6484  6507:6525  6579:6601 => -0.16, 31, 29.9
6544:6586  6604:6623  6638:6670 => -0.78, 27.6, 29.9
